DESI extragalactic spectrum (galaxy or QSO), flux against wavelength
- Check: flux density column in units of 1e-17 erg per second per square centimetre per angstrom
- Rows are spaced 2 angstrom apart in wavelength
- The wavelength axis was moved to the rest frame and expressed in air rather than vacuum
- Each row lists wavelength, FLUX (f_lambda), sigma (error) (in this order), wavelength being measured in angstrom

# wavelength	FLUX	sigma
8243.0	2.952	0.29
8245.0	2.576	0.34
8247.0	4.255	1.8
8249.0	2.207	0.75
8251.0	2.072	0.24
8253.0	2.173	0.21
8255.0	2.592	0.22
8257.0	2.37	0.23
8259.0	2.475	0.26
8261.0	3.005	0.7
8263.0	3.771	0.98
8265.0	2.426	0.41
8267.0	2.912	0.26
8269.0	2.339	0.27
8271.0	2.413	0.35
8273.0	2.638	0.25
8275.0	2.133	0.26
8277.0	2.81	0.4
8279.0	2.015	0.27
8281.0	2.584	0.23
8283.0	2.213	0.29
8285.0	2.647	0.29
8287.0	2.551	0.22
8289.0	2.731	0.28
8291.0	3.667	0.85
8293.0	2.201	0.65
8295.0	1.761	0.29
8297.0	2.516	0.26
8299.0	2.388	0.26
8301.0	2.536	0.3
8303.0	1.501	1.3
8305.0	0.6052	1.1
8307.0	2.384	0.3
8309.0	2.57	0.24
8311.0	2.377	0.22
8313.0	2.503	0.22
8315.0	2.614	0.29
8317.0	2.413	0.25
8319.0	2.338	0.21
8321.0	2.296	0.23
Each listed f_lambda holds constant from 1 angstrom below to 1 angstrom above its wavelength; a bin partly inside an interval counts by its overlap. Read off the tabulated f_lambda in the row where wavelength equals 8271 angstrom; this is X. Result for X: 2.413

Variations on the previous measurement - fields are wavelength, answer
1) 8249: 2.207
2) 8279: 2.015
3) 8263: 3.771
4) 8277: 2.81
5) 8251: 2.072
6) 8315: 2.614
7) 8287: 2.551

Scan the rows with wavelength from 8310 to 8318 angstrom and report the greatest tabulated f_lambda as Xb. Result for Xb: 2.614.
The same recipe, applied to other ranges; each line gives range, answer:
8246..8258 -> 4.255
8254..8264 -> 3.771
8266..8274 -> 2.912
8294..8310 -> 2.57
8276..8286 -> 2.81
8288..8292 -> 3.667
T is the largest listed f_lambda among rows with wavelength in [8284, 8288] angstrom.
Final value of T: 2.647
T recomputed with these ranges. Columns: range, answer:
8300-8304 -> 2.536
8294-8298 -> 2.516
